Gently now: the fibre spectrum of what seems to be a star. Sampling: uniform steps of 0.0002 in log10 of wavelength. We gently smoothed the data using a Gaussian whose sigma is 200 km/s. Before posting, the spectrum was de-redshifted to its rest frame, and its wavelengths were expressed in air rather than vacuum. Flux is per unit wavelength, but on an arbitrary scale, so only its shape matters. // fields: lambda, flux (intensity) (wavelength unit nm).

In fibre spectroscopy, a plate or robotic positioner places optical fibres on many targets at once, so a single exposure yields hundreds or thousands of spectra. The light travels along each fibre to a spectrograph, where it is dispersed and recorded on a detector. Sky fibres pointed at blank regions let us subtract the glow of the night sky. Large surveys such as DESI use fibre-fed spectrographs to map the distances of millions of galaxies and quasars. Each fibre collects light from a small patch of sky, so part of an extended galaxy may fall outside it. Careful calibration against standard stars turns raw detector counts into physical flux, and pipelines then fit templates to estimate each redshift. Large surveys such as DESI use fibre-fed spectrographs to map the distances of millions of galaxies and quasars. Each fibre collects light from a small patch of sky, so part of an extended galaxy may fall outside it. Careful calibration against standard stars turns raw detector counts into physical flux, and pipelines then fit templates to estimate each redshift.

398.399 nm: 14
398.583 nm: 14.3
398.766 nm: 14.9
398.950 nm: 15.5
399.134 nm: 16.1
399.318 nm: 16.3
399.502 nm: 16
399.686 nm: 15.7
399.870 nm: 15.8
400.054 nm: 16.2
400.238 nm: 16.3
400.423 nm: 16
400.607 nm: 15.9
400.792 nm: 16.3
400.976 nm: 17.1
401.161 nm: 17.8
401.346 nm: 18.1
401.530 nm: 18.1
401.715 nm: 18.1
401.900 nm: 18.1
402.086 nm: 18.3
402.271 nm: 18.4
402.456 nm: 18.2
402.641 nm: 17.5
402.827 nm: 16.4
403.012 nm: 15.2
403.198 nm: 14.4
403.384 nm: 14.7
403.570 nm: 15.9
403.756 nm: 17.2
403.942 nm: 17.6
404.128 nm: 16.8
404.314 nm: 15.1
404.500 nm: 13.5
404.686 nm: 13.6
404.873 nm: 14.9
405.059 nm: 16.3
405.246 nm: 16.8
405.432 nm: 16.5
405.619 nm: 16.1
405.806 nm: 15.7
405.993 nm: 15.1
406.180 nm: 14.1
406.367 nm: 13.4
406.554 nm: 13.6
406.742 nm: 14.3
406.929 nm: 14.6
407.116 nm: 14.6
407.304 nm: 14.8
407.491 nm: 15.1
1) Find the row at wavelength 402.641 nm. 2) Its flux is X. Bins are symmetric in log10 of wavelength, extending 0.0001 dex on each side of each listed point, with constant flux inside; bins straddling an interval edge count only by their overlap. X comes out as 17.5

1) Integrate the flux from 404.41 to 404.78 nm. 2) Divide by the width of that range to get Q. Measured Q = 13.5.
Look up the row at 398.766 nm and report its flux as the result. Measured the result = 14.9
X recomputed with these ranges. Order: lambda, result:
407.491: 15.1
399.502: 16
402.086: 18.3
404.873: 14.9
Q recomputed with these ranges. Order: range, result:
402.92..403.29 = 14.8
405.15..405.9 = 16.3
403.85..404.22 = 17.2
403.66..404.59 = 16.1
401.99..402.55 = 18.3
